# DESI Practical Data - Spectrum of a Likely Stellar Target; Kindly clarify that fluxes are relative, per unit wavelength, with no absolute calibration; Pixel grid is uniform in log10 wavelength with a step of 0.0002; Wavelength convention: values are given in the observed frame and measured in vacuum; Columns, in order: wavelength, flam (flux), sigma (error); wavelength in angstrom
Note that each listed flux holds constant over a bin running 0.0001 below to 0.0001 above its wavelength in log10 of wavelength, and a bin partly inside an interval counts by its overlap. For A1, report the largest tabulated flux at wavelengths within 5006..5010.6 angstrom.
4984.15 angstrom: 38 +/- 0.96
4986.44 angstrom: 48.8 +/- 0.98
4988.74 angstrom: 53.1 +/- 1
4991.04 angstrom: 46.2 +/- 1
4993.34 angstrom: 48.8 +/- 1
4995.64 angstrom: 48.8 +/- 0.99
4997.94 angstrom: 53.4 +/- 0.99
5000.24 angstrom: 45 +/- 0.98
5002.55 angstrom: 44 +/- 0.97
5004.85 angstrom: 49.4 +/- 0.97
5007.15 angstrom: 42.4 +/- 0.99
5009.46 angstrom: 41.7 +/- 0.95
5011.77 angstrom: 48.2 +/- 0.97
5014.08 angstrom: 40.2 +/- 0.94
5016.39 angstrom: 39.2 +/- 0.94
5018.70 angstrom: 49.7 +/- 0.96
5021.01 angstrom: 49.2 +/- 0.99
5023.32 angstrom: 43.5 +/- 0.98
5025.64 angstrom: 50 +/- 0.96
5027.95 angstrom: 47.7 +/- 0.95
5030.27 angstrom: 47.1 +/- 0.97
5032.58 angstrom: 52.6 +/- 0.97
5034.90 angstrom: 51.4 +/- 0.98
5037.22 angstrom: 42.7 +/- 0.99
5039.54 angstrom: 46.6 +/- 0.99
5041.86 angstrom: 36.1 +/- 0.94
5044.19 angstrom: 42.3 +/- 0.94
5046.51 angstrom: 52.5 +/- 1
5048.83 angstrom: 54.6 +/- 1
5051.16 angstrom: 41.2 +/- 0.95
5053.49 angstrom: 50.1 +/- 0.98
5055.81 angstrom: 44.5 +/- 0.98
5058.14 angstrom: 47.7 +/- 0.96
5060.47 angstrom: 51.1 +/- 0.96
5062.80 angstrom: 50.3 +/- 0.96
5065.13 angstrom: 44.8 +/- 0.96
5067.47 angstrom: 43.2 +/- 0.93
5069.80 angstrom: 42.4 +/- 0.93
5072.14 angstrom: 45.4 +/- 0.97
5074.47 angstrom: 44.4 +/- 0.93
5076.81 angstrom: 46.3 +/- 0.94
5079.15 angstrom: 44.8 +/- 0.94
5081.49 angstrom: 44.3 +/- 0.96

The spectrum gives 42.4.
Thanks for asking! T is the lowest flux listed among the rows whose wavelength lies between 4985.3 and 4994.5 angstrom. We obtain 46.2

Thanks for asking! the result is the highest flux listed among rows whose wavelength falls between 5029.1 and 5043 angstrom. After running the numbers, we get 52.6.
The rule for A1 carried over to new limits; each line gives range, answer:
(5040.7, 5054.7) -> 54.6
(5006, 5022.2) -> 49.7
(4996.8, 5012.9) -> 53.4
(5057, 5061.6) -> 51.1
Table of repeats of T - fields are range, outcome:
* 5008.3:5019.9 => 39.2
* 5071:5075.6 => 44.4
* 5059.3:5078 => 42.4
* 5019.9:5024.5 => 43.5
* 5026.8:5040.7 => 42.7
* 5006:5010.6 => 41.7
